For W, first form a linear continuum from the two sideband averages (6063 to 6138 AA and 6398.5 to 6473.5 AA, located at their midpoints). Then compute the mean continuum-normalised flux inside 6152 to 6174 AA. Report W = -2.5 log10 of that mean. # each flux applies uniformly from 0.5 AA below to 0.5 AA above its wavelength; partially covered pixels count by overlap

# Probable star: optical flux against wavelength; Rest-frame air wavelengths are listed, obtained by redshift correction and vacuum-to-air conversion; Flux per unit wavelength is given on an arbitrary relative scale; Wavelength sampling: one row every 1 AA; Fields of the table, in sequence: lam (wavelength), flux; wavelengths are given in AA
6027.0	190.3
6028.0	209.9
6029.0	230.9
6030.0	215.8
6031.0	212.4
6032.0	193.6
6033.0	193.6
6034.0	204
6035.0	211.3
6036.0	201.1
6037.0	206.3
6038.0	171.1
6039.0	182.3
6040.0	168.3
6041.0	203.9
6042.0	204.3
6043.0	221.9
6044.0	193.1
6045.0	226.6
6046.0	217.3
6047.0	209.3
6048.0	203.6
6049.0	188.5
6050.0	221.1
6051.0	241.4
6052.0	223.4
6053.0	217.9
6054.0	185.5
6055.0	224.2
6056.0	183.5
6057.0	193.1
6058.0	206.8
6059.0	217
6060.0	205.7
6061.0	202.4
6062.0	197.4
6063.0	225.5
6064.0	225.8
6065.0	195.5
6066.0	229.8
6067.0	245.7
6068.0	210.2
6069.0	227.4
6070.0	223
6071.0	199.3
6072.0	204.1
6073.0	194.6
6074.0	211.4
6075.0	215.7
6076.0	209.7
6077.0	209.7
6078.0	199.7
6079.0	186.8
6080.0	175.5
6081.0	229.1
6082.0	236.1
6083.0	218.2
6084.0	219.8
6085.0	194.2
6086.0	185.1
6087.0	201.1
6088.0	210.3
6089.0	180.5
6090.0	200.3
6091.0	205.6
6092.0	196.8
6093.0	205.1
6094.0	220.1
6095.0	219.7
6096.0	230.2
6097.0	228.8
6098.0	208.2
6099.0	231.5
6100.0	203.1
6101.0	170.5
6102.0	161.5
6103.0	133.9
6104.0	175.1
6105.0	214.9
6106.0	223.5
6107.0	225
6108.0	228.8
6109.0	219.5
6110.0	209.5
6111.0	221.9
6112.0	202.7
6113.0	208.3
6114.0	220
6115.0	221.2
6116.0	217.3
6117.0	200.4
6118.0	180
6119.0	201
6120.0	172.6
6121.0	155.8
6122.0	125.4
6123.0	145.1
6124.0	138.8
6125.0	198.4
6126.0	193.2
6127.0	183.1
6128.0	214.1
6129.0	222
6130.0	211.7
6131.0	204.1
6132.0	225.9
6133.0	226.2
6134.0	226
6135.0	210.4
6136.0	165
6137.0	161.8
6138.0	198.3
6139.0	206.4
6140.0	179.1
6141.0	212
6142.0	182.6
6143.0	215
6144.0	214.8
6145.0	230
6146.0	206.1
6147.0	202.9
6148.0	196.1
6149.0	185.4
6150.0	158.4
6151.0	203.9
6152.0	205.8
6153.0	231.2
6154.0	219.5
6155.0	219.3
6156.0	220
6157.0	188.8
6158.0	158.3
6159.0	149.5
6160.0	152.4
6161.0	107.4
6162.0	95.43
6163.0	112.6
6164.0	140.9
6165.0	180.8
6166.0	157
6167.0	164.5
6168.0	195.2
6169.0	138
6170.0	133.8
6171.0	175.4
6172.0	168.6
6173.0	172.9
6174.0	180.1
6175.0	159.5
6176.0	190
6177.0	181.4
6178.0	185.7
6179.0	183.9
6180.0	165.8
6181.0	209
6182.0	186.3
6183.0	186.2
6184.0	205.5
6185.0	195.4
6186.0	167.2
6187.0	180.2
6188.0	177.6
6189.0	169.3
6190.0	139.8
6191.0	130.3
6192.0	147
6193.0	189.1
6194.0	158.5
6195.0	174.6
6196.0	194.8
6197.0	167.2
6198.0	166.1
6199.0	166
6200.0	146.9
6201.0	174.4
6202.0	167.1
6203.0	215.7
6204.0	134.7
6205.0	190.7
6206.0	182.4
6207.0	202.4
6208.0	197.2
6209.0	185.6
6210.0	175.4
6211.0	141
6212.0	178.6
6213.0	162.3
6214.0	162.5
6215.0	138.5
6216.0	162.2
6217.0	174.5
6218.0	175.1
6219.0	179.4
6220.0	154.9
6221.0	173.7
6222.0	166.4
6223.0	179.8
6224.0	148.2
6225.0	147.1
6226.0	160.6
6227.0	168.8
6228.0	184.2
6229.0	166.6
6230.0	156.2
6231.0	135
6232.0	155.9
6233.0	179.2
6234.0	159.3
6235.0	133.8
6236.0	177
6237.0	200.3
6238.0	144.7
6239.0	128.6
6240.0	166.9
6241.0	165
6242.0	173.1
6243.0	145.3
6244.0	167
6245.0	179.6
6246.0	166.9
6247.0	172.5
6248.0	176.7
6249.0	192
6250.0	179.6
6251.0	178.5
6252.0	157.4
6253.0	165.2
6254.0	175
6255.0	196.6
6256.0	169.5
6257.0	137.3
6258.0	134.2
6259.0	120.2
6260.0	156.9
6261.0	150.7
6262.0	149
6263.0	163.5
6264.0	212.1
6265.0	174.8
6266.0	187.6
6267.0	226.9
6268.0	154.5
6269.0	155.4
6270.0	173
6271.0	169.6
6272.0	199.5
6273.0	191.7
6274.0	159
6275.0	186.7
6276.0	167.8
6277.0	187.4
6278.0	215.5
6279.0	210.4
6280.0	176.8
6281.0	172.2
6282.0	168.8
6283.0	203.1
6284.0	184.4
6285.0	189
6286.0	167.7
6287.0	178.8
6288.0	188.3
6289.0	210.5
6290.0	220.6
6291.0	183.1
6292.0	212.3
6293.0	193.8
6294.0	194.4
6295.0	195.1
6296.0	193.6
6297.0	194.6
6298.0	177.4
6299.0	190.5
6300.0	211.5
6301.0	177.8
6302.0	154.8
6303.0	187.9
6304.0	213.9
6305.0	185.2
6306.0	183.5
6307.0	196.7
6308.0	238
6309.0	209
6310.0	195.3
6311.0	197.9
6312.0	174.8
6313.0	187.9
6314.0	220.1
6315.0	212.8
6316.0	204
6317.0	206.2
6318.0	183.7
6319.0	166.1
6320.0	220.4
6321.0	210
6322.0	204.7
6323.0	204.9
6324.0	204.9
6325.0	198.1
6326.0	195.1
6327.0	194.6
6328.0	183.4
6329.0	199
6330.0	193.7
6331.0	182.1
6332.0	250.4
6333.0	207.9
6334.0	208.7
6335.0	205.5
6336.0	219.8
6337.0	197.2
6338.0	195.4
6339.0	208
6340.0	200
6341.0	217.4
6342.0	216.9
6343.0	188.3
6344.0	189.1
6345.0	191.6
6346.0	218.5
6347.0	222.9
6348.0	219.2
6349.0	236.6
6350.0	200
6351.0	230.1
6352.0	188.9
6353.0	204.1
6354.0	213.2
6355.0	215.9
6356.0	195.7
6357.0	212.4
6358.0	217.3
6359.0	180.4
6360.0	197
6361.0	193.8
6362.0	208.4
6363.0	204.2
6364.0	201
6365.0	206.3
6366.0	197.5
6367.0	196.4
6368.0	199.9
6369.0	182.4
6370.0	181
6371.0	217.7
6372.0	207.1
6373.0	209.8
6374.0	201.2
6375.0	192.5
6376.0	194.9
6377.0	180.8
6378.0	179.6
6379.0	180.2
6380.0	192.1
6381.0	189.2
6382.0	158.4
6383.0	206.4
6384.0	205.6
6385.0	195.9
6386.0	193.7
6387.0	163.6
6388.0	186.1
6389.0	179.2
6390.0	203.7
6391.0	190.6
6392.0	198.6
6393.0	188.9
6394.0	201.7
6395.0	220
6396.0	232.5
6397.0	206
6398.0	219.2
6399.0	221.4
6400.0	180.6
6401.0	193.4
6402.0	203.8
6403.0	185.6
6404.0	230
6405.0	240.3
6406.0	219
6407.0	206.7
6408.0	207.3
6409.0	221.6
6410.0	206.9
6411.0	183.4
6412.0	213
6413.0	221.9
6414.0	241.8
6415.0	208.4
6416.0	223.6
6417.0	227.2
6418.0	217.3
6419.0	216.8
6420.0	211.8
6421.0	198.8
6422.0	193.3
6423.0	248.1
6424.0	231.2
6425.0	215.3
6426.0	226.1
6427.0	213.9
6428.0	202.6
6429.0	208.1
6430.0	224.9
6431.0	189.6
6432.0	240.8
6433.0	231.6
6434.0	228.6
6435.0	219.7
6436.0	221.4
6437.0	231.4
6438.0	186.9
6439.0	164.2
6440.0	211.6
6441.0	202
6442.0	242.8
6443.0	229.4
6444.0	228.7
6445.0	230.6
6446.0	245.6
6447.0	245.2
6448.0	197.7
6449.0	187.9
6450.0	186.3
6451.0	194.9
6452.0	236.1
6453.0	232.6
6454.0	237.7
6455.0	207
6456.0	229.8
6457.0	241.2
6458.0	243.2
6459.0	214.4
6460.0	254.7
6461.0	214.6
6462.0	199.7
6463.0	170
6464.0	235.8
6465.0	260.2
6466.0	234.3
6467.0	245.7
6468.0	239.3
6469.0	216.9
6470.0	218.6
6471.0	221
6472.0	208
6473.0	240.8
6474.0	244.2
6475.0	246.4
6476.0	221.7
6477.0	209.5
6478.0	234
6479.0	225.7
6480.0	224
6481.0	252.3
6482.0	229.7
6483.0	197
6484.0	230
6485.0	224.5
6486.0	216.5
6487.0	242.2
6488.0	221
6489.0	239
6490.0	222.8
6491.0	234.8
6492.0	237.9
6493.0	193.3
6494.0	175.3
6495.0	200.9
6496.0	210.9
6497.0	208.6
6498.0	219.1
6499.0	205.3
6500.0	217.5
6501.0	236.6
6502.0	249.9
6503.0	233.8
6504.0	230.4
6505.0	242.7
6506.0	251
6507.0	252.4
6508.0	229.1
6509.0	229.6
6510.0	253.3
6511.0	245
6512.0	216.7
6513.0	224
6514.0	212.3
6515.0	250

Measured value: 0.23 mag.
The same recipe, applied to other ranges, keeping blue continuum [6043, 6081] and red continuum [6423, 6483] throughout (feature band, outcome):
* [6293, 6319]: 0.120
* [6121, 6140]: 0.115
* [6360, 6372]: 0.106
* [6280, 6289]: 0.186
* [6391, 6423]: 0.049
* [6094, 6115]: 0.019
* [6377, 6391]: 0.177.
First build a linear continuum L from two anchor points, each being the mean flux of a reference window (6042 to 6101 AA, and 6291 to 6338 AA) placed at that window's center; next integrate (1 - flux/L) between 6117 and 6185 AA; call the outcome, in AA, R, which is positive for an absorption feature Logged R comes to 7.5 AA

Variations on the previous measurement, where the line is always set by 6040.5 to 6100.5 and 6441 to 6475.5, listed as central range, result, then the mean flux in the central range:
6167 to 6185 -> 3.1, 178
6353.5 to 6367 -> 1.1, 203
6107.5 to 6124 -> 1.4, 194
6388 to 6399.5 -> 0.9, 205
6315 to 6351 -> 2.6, 205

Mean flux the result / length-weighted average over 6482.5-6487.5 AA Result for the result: 222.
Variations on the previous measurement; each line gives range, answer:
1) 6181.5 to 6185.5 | 193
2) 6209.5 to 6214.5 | 164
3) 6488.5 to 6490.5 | 231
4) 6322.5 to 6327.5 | 200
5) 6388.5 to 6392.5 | 193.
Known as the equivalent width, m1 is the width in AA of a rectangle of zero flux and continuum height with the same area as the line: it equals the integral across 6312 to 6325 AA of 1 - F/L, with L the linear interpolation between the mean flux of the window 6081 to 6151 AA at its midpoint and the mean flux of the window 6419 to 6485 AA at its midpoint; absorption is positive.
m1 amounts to 0.7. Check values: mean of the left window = 200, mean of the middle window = 201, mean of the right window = 222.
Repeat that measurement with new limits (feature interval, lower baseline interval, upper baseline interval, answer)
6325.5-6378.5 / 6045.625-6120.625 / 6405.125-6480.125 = 3.46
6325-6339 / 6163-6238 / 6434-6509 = -0.49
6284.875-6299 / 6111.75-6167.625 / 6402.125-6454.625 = 0.71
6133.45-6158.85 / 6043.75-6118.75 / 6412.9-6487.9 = 1.36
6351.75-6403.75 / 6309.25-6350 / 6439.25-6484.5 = 3.25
